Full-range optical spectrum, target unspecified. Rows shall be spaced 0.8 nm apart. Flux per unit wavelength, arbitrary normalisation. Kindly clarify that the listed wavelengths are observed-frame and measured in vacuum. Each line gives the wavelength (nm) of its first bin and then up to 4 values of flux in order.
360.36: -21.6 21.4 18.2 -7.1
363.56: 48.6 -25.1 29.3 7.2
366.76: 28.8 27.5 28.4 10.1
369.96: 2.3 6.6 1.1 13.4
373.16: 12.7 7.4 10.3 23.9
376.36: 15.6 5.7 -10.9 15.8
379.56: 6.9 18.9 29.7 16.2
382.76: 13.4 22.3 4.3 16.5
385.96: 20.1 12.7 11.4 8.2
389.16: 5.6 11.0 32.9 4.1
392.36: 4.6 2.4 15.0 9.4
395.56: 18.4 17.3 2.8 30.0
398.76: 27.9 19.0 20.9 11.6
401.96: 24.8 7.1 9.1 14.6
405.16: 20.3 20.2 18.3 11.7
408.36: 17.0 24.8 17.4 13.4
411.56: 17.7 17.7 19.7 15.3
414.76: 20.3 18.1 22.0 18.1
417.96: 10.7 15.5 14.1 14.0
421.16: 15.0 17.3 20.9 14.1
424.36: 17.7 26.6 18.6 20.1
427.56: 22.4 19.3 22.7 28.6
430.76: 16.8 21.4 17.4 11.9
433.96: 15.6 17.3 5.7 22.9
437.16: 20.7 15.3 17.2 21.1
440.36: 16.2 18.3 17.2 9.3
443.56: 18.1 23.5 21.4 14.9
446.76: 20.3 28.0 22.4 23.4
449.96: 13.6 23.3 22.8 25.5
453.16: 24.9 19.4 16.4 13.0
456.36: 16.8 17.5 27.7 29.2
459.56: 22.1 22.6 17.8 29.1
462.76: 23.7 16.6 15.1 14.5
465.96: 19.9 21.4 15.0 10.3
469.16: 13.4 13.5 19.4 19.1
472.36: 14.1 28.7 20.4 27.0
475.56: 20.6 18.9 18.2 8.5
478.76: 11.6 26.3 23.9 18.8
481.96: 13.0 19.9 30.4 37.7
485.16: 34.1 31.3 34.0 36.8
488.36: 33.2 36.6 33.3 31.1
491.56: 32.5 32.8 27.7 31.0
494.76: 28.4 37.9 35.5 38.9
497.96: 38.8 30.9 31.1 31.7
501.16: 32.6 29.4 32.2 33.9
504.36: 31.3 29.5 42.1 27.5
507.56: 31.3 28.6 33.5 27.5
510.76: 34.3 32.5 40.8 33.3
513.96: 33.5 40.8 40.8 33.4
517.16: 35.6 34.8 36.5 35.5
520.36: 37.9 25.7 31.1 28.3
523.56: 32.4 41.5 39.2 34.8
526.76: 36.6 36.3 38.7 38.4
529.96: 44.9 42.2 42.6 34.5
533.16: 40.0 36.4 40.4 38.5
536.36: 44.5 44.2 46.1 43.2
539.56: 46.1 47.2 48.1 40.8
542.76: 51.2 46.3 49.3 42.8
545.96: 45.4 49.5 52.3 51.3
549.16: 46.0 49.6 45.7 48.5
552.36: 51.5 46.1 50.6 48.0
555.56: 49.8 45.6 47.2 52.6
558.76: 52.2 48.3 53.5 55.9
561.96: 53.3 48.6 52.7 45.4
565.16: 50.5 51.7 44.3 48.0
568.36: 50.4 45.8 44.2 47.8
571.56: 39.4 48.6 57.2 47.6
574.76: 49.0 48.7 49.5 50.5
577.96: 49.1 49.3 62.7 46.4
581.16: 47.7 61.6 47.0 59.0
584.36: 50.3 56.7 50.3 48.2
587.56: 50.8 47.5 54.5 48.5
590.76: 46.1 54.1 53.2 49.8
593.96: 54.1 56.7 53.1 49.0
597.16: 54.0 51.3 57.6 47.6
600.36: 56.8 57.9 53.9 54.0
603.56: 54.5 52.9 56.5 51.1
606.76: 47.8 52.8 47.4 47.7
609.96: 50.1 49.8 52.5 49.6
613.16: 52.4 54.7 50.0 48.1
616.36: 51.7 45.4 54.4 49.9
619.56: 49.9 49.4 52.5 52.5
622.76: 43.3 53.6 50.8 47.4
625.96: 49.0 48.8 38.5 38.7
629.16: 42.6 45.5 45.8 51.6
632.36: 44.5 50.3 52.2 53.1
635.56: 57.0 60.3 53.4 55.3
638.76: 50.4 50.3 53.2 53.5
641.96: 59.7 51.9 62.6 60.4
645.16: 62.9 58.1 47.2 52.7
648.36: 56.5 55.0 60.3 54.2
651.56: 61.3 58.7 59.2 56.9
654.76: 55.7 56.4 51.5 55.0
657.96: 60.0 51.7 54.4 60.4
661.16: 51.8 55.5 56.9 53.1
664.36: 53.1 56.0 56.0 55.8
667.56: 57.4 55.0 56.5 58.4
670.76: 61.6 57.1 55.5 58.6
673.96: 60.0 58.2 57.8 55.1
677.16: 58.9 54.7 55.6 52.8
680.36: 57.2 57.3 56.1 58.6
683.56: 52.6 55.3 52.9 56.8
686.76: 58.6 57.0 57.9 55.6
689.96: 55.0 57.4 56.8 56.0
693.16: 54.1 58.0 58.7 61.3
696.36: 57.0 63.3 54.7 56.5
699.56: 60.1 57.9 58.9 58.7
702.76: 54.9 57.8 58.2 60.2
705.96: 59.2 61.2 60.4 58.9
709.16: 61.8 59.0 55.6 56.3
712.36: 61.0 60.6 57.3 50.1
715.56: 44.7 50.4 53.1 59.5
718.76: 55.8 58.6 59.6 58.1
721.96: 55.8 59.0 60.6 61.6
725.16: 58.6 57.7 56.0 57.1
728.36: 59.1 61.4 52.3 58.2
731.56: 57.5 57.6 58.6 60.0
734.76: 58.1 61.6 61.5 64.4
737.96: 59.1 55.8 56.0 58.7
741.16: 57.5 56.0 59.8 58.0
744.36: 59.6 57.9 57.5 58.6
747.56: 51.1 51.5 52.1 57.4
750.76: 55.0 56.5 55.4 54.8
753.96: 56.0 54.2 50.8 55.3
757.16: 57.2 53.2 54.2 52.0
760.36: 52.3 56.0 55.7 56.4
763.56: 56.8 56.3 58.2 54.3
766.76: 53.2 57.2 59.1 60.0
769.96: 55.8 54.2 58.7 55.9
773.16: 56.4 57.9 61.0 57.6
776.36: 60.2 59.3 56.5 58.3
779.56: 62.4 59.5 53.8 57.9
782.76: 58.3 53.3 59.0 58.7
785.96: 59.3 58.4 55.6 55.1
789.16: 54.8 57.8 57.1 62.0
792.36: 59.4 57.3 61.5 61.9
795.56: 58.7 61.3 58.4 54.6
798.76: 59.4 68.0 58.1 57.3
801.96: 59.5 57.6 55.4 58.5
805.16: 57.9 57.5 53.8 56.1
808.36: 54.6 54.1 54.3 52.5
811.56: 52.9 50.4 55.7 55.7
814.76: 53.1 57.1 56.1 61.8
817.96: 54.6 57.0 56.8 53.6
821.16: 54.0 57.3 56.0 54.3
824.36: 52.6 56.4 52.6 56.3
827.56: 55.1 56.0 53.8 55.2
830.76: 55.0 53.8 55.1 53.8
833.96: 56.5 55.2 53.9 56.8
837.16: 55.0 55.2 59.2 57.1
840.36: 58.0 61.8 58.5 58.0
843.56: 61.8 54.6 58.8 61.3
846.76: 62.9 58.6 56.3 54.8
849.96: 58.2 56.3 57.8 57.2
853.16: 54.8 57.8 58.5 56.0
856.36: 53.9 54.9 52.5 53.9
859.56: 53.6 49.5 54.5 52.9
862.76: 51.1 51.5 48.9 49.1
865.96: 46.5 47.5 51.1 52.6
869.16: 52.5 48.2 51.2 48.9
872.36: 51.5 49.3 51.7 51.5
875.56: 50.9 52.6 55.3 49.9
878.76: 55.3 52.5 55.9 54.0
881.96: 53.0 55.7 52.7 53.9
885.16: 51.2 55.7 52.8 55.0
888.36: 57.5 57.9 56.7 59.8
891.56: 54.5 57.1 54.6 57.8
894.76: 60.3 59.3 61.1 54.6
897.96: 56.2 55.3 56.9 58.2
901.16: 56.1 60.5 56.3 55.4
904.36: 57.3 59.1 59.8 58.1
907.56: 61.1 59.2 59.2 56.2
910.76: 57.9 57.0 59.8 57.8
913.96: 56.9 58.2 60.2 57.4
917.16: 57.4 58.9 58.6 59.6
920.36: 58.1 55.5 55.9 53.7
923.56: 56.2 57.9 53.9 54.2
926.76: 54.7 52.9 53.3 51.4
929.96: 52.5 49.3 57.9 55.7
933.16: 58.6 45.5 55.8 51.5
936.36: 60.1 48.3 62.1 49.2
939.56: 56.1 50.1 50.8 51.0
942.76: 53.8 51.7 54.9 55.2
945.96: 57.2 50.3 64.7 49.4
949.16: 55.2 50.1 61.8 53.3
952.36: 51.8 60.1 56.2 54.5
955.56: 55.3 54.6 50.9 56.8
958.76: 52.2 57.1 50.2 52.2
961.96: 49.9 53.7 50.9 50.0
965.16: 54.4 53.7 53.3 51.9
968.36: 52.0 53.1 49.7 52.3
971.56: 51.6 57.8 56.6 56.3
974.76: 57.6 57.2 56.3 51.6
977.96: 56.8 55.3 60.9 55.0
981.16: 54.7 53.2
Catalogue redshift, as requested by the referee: 0.21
